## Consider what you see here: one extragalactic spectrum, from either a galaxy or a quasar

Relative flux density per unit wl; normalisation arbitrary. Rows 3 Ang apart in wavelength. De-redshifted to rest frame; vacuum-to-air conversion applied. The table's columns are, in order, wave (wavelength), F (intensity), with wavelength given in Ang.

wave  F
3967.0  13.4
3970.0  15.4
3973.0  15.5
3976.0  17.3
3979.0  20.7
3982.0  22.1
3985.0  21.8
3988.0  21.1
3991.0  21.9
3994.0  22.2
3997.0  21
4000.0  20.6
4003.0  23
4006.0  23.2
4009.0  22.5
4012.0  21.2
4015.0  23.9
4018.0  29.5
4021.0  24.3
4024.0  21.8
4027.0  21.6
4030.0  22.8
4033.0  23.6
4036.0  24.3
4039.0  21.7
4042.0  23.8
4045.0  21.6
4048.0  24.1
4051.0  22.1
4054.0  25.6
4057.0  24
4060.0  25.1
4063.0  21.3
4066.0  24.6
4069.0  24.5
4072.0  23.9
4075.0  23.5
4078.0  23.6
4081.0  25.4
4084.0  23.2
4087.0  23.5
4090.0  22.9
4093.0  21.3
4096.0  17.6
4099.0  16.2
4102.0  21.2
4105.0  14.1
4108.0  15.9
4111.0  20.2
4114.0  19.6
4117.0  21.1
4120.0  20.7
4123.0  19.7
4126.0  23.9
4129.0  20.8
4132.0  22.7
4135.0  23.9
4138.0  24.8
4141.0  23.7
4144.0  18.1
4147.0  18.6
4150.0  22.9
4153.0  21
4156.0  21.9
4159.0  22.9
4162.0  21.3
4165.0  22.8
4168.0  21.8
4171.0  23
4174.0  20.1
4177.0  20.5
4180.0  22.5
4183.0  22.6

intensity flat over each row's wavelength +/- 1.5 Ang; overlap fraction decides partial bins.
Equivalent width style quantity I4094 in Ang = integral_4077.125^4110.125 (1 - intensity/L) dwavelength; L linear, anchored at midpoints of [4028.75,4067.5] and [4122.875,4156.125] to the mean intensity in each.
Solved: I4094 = 3.4 Ang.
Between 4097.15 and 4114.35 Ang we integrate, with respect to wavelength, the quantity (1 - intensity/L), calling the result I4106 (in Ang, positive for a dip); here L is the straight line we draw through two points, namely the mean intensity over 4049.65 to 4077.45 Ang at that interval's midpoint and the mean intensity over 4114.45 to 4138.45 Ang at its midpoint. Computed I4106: 3.7 Ang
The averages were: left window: 23.8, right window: 22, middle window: 17.7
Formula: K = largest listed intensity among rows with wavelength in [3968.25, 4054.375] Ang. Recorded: 29.5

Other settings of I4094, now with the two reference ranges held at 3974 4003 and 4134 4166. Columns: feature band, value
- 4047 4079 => -3.6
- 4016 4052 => -3.7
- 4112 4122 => 0.6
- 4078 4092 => -1.4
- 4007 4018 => -1.2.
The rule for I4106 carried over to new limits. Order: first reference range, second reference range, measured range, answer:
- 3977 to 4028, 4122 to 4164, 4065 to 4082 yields -1.56 Ang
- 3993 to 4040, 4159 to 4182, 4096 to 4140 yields 3.78 Ang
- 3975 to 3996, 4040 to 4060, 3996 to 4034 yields -1.31 Ang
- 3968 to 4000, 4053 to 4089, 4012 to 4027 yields -1.86 Ang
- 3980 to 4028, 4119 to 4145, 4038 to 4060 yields -0.98 Ang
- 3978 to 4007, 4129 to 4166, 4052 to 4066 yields -1.37 Ang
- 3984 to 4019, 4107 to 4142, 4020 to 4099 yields -3.41 Ang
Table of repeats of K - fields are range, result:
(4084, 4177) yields 24.8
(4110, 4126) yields 23.9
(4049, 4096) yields 25.6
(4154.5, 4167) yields 22.9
